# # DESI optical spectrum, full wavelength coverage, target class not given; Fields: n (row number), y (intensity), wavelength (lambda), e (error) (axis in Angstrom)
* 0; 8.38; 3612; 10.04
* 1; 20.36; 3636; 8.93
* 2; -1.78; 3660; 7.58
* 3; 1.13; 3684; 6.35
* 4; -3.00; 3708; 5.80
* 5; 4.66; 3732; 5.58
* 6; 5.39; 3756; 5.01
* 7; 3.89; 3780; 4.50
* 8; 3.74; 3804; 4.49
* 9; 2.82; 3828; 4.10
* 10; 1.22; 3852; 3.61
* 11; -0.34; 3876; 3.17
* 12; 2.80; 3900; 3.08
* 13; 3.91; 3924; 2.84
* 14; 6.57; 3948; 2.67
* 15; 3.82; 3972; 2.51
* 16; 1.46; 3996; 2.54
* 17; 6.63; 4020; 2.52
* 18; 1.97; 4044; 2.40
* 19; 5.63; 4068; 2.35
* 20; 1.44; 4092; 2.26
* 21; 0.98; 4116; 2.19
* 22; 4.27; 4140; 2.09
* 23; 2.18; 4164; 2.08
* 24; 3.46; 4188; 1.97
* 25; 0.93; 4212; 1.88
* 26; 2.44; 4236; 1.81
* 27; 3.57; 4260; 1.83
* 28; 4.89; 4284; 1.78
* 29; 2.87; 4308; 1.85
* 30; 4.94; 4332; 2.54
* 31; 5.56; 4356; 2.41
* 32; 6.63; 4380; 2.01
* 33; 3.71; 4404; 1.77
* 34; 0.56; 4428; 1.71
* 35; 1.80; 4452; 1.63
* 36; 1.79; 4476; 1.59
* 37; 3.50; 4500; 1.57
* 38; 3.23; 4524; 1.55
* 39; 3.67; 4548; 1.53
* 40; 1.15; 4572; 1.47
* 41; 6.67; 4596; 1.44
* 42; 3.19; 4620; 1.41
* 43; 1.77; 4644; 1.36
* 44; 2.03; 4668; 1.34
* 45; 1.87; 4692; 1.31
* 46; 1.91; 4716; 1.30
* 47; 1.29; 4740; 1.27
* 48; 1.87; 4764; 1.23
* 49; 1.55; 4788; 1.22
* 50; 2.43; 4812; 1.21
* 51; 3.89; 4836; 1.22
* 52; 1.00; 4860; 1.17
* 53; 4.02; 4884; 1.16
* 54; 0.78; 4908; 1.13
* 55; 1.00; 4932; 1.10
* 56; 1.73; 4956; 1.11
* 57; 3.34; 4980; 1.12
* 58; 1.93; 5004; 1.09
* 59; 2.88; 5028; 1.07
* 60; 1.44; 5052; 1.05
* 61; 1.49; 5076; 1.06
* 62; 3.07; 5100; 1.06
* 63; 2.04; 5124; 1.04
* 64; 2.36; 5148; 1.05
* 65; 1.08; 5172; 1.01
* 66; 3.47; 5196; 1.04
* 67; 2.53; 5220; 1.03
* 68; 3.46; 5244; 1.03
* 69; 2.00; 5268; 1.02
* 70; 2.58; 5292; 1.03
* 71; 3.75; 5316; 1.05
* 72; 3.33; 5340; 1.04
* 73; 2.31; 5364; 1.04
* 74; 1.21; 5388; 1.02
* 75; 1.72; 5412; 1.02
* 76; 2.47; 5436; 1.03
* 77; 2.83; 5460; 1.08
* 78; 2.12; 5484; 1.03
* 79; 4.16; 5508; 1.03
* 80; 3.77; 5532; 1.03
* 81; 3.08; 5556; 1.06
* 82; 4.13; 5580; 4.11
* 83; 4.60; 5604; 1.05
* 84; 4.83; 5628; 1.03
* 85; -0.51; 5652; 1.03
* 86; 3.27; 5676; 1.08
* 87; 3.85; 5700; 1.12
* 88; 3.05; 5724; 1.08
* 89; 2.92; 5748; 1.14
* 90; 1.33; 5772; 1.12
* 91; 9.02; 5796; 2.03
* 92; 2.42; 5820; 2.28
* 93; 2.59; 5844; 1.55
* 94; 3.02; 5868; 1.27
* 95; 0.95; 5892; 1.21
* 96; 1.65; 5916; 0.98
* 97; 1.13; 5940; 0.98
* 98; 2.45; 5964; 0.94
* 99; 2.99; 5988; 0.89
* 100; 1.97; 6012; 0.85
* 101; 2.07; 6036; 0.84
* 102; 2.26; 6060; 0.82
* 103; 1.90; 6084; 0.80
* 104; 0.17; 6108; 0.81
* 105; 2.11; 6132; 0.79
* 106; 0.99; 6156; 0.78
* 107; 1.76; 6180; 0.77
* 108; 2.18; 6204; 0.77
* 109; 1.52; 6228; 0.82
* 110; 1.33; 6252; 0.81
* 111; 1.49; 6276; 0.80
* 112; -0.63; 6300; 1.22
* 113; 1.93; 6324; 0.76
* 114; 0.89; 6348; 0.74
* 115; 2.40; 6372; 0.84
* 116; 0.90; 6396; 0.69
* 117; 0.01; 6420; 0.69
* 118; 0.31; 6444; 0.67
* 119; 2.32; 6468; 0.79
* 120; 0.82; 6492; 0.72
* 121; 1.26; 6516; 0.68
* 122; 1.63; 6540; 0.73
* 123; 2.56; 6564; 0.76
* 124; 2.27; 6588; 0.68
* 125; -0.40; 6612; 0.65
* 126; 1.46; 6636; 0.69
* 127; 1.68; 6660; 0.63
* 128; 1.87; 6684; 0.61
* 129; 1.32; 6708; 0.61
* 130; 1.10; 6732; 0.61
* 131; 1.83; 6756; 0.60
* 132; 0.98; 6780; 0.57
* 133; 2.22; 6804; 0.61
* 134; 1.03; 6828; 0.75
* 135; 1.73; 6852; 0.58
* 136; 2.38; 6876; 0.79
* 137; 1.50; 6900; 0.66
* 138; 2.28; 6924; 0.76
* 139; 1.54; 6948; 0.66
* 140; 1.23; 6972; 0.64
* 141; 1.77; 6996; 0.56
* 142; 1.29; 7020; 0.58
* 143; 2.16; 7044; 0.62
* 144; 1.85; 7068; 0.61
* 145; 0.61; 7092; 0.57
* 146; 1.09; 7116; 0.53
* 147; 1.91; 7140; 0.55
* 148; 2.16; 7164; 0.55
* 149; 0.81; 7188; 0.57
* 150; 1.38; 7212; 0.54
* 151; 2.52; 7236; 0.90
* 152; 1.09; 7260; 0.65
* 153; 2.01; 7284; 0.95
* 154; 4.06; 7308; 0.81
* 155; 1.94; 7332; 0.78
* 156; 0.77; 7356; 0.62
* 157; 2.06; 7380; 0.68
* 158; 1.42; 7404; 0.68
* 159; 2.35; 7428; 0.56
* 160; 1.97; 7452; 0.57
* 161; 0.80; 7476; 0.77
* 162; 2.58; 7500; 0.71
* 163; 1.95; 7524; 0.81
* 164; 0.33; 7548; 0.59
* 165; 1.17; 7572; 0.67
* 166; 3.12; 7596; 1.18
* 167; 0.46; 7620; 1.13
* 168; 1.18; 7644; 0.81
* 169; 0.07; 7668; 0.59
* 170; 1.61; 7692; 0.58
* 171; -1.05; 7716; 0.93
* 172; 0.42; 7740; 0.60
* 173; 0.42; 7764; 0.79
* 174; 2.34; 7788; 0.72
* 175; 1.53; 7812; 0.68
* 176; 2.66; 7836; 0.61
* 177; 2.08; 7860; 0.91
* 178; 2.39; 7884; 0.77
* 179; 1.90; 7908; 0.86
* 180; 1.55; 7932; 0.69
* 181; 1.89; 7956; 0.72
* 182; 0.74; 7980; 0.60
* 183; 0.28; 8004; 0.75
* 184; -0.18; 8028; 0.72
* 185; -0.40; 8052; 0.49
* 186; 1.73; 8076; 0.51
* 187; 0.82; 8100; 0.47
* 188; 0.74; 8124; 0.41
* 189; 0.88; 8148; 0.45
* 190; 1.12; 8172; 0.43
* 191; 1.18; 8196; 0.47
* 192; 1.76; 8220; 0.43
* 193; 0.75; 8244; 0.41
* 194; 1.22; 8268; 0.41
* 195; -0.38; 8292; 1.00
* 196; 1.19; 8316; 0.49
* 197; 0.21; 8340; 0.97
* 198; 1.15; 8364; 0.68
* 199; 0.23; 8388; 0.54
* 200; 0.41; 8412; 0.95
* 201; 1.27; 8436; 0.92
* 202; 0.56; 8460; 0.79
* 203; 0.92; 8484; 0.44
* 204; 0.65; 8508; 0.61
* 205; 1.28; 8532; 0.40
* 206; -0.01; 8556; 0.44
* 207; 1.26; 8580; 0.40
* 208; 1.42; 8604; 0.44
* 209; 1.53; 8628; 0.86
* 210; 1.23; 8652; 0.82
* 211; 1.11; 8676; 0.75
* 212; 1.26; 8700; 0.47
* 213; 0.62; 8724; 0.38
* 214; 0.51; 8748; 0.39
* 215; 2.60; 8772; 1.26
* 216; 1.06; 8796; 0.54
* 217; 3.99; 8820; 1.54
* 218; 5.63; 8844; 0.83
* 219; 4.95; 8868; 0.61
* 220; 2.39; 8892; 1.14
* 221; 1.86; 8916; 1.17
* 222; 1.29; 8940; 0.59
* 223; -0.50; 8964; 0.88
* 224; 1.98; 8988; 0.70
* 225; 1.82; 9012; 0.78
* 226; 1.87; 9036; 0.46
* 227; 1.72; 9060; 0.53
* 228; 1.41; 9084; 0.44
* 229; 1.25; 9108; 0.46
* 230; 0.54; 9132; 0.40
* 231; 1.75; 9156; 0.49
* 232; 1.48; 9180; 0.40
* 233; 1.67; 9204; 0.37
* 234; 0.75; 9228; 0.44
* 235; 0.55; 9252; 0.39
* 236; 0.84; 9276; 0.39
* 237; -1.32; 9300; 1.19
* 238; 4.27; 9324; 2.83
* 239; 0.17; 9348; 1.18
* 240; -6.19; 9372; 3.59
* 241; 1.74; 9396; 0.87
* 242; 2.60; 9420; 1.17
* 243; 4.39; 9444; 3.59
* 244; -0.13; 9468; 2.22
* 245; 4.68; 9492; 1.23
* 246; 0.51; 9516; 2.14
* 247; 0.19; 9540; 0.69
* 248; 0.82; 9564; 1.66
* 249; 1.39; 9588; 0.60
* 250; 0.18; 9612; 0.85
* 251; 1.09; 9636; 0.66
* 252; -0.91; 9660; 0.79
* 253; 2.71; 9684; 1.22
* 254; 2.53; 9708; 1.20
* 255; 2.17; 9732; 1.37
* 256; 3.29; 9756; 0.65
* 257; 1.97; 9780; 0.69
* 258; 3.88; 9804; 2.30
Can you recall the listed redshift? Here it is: 1.38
